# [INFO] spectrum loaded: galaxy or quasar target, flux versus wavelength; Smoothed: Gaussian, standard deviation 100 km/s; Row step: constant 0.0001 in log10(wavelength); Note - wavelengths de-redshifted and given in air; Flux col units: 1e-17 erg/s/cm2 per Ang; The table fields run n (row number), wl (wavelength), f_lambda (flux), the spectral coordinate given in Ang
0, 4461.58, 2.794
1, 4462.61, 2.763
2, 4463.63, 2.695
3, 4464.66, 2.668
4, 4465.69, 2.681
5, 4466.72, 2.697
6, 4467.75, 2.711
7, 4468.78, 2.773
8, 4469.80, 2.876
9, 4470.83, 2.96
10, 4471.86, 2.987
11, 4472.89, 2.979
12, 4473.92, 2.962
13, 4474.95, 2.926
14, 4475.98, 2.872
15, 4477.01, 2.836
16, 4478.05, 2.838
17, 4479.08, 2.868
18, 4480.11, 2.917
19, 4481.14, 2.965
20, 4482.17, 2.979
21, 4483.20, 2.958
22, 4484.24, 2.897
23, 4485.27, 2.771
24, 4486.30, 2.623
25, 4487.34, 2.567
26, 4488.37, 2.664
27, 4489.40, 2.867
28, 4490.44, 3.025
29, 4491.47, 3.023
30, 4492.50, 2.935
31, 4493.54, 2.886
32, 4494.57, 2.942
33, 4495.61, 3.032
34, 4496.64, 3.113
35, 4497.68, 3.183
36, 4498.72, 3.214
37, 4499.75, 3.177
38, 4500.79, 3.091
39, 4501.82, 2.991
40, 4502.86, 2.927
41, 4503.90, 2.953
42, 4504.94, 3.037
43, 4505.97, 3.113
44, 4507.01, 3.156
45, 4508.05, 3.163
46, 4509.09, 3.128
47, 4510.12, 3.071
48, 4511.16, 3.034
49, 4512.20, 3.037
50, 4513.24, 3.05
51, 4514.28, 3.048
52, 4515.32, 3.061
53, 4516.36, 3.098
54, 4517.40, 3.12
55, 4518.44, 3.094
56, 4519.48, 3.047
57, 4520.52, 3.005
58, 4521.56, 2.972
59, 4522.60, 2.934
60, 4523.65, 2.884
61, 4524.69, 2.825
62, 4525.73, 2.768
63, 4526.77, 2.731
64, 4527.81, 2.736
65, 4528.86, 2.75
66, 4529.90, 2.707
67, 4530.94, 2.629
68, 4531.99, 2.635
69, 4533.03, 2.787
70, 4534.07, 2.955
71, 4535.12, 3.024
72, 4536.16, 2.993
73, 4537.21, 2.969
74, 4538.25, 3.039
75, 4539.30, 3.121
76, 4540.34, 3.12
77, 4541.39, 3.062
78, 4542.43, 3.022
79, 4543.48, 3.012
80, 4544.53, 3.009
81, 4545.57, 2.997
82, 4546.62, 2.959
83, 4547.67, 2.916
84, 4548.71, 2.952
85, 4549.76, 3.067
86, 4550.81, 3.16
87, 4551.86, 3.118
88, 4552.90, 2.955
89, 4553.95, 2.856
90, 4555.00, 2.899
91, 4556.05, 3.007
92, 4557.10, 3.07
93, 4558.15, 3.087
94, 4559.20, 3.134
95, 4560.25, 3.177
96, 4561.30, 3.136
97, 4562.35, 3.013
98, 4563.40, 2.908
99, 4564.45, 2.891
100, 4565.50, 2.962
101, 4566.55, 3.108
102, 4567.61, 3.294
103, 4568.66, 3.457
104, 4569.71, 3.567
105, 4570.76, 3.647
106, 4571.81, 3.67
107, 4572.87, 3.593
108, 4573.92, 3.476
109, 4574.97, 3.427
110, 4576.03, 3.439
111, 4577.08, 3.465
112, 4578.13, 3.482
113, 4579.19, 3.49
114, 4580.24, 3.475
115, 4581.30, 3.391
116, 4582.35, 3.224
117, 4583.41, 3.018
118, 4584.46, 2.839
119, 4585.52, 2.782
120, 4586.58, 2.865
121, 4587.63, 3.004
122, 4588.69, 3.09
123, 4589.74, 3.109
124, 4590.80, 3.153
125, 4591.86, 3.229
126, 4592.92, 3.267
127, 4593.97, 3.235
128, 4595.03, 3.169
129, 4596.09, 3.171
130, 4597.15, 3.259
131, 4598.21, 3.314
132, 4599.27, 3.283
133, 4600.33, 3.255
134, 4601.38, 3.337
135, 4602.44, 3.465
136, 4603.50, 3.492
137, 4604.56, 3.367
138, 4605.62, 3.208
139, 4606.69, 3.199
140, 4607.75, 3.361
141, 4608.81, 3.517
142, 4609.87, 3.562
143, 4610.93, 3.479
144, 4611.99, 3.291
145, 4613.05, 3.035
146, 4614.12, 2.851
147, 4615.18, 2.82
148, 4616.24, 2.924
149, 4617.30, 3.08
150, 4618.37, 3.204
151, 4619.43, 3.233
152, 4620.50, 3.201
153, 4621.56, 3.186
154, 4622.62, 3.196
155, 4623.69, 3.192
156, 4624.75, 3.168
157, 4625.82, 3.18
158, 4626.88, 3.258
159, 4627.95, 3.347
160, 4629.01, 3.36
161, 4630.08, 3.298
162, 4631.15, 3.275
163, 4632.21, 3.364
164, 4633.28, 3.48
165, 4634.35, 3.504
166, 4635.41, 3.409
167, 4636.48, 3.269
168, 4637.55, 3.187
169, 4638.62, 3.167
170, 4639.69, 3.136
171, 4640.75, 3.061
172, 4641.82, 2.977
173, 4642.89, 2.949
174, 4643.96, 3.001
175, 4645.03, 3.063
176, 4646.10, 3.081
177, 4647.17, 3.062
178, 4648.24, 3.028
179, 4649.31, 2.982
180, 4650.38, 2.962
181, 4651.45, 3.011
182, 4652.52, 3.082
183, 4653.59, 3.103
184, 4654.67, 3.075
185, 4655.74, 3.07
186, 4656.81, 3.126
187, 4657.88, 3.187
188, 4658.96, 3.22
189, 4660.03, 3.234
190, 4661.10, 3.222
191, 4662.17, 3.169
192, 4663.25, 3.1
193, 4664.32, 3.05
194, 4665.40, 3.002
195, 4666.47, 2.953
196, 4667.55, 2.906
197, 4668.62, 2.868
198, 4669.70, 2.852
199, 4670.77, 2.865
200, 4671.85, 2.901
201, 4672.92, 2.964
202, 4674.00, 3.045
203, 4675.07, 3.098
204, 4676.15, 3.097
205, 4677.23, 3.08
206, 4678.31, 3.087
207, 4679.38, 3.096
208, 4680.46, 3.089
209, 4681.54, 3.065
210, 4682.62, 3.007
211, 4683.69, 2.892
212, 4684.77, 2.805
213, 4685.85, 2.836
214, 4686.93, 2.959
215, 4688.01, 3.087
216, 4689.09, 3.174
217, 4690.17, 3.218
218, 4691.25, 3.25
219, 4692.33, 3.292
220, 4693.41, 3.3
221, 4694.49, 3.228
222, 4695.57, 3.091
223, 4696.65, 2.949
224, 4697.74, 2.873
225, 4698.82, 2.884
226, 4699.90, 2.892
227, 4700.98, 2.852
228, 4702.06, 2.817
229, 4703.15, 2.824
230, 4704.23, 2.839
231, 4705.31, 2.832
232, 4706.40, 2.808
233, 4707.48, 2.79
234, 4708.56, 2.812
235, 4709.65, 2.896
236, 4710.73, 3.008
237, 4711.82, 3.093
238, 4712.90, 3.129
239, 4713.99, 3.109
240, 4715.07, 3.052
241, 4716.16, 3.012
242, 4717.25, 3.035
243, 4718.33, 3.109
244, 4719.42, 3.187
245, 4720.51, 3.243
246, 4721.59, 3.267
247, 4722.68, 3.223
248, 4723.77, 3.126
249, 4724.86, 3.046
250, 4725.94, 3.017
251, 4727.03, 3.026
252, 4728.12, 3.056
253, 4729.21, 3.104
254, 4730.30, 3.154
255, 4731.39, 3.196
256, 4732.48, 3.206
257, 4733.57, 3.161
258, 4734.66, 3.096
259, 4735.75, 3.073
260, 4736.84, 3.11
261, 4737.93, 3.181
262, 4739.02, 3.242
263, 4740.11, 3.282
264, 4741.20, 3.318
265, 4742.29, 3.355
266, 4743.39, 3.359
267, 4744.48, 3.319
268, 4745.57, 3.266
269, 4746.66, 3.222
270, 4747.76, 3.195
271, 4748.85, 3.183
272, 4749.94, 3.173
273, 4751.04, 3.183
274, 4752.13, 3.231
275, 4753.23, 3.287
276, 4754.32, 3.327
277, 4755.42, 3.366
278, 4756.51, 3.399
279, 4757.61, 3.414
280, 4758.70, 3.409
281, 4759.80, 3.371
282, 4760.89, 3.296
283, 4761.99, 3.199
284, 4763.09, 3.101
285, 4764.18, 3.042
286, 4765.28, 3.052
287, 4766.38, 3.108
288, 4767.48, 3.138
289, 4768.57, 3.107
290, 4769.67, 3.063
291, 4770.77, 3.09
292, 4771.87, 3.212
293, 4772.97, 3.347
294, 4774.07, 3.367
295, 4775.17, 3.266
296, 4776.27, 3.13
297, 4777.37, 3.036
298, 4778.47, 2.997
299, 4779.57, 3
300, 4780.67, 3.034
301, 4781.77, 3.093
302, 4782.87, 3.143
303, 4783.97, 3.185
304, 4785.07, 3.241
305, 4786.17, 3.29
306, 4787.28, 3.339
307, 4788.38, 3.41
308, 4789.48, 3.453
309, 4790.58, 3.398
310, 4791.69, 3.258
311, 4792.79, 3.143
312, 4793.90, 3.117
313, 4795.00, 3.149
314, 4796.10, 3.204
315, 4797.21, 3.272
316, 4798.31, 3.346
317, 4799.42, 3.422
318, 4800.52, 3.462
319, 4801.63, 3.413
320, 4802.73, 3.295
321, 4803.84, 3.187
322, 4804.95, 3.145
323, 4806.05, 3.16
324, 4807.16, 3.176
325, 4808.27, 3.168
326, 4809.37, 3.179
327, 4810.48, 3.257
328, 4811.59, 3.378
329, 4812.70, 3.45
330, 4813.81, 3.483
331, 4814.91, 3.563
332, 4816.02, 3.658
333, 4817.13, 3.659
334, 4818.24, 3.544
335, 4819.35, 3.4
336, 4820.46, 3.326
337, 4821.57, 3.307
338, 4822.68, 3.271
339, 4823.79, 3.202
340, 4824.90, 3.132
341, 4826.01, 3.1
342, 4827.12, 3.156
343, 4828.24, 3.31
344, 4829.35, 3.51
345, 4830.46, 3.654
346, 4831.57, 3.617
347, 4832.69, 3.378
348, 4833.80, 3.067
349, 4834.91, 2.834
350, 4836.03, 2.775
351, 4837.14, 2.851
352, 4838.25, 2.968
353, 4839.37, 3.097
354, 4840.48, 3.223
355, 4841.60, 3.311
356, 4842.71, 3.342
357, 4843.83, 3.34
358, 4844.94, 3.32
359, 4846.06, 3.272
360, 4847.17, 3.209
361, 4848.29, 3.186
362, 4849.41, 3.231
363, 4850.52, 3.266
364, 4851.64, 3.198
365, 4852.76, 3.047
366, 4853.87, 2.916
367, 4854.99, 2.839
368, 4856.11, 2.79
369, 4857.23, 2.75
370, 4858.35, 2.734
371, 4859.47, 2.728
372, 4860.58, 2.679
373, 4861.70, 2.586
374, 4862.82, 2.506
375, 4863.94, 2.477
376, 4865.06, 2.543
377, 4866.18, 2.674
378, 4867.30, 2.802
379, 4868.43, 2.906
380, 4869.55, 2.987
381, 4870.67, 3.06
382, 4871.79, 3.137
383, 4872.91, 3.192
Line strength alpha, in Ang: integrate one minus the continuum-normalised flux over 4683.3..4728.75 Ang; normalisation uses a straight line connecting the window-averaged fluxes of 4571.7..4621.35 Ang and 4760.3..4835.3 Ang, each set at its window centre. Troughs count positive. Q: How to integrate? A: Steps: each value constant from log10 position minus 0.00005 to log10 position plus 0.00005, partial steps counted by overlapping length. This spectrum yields 3.2 Ang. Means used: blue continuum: 3.25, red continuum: 3.26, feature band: 3.02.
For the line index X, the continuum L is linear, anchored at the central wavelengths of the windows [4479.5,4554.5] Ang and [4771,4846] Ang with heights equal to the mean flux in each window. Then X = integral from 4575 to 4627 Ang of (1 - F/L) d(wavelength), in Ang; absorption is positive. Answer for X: -2.9 Ang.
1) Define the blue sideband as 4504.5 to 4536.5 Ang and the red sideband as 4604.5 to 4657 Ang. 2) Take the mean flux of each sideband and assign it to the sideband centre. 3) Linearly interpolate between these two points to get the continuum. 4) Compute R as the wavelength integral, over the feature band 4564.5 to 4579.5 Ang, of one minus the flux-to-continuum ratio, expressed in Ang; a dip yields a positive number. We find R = -1.75 Ang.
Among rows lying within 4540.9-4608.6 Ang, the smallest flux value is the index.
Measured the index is 2.782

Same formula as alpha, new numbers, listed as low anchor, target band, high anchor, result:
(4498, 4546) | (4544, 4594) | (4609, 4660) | -1.7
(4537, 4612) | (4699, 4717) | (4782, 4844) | 1.8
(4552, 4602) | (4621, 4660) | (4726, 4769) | 0.5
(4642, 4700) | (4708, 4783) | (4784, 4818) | 0.9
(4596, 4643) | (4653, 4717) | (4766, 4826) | 4.6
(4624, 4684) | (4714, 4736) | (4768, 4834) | 0.5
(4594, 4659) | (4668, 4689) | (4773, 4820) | 1.5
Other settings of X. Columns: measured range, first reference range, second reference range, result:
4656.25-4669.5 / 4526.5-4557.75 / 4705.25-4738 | -0.2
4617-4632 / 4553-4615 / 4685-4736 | -0.3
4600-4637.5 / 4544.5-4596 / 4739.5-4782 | -1.0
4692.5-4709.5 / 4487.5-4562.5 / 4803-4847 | 1.2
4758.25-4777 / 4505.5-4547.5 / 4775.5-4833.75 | 0.3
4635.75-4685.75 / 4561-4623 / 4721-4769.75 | 2.7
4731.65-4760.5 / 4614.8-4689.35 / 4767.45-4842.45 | -0.6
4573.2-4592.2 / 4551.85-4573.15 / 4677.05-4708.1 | -0.5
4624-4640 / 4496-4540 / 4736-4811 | -1.0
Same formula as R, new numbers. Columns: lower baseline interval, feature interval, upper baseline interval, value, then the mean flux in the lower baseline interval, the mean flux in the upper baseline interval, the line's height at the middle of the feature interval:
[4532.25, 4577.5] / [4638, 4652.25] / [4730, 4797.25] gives 0.57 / 3.13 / 3.22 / 3.16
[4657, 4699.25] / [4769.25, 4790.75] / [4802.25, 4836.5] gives 0.20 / 3.05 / 3.3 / 3.23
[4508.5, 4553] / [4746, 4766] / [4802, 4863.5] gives -0.79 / 2.97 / 3.18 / 3.12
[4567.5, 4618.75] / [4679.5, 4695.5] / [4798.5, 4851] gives 0.93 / 3.27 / 3.28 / 3.28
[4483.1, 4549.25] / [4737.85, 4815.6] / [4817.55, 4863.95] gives -4.09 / 2.96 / 3.11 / 3.08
